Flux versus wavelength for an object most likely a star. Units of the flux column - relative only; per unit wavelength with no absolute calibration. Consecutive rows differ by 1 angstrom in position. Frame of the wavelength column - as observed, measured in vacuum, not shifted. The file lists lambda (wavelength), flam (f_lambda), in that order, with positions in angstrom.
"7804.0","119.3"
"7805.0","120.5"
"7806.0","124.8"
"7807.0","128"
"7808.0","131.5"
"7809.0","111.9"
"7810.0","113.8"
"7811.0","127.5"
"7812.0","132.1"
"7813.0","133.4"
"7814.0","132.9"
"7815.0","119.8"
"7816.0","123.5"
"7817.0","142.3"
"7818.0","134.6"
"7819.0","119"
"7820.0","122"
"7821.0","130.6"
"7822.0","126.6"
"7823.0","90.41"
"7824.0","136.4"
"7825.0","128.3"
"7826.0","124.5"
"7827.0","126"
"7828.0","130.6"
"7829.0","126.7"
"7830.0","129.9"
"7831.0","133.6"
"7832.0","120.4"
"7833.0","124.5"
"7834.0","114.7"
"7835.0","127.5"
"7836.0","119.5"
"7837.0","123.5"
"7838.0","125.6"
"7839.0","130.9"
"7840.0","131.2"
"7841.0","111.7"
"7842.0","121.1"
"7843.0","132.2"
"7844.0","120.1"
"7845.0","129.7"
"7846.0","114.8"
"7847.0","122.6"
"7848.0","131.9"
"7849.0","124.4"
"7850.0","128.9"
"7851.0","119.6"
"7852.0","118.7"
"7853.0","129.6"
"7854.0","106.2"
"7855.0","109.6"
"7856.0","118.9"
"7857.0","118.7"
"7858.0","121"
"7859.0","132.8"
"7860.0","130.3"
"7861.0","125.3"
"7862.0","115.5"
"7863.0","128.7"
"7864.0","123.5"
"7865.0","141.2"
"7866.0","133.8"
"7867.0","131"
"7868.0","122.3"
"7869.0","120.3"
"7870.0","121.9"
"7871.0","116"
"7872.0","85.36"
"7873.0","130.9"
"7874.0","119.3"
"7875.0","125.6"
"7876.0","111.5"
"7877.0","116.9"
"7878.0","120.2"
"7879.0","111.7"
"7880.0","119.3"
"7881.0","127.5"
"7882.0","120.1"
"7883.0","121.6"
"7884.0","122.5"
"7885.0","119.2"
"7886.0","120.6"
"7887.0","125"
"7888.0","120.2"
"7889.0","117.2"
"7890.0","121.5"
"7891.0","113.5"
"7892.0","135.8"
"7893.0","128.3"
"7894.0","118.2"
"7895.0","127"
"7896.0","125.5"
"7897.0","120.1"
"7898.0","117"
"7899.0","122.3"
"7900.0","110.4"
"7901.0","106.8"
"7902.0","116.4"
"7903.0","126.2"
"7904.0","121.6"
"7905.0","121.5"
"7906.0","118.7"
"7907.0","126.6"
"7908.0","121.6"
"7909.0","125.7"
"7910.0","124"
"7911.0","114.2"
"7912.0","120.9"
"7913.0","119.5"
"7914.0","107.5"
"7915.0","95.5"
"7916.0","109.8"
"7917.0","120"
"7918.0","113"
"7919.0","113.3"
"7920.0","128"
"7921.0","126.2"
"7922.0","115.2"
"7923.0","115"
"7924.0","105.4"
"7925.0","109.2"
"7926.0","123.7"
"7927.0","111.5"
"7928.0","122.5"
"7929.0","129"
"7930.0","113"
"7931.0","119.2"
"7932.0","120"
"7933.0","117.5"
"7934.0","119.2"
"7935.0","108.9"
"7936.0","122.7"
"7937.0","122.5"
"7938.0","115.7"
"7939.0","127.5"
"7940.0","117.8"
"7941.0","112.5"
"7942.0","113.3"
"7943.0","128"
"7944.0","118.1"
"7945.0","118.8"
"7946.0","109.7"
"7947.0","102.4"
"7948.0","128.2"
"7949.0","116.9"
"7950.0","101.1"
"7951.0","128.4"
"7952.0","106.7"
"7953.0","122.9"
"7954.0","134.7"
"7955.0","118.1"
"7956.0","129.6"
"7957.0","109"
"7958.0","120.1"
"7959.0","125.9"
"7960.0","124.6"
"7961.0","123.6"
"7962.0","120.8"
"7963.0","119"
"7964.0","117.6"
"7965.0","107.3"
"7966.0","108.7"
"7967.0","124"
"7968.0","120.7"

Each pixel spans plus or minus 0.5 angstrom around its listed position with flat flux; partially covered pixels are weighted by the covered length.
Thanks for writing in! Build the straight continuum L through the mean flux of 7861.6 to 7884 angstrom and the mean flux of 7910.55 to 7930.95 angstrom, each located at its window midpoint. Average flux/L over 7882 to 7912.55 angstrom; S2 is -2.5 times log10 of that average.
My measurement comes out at -0.02 mag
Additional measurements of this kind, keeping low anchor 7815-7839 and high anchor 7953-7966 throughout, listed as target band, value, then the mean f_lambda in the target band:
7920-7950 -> 0.04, 117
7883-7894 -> 0.01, 122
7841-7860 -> 0.02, 122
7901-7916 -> 0.04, 118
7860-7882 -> 0.02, 121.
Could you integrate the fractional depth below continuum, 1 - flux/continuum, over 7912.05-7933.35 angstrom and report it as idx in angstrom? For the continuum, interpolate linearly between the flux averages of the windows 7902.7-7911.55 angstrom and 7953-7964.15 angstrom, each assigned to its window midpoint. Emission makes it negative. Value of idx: 1.1 angstrom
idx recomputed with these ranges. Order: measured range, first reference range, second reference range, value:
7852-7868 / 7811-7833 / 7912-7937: -0.2 angstrom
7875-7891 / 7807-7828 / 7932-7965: 0.3 angstrom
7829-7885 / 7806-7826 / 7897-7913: 0.1 angstrom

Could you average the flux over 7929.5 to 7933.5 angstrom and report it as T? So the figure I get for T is 117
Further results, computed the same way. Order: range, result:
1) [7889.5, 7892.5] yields 124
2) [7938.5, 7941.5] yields 119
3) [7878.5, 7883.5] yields 120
